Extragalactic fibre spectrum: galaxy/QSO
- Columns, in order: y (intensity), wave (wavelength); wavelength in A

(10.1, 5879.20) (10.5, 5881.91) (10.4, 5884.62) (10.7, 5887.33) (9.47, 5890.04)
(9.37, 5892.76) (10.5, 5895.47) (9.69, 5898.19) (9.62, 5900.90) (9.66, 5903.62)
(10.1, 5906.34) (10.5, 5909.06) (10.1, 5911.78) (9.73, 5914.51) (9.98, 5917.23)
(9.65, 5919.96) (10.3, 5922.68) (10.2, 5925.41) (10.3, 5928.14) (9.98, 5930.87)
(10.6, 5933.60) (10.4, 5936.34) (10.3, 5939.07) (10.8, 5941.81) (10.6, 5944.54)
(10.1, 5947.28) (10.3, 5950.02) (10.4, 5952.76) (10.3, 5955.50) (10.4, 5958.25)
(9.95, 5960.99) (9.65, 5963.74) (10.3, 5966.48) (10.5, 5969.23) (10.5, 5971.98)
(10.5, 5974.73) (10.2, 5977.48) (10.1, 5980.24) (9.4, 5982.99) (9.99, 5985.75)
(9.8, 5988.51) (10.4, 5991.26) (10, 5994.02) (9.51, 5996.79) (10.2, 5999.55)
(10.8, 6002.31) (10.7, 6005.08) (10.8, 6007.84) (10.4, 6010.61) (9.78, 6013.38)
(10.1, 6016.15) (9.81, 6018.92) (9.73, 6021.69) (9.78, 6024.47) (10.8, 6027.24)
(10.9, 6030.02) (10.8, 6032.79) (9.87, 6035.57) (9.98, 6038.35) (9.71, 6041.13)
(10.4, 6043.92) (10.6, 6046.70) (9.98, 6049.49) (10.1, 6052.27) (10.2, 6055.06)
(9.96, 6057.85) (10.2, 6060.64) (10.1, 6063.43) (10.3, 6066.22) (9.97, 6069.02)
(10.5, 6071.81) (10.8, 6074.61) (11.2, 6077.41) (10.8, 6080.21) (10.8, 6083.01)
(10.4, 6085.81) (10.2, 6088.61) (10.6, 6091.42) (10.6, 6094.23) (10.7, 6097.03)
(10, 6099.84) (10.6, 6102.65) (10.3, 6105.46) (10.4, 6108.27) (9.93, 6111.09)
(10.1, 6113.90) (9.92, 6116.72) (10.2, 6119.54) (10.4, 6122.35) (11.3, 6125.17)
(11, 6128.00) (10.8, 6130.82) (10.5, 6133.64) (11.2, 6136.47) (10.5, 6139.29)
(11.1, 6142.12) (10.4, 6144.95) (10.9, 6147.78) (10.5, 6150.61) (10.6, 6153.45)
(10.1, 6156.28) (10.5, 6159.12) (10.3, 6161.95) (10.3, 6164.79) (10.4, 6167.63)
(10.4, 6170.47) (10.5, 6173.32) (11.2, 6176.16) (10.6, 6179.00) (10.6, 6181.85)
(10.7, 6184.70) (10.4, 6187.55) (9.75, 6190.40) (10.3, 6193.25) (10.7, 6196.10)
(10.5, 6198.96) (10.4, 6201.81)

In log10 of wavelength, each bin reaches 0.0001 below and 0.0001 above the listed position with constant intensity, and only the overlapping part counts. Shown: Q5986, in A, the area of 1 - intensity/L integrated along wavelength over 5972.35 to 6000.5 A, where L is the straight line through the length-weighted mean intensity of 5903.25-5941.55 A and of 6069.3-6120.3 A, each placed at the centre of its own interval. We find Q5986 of 0.7 A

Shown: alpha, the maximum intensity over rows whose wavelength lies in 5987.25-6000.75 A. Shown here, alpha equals 10.4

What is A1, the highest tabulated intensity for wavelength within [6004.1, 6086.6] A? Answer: 11.2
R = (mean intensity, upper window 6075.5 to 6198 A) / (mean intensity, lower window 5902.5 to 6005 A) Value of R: 1.03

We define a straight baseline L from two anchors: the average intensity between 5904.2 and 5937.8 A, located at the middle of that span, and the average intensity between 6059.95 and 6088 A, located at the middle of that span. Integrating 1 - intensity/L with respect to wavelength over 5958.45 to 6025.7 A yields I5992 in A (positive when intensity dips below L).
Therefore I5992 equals 1.21 A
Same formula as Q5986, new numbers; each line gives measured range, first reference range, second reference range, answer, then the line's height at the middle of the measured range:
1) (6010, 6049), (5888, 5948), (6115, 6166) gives 0.60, 10.3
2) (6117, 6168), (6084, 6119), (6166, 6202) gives -0.96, 10.4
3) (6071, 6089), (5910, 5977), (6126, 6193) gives -0.43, 10.5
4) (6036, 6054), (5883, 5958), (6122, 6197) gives 0.46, 10.4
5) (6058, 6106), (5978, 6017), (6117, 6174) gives -0.33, 10.4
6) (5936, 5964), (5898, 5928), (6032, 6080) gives -0.70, 10.1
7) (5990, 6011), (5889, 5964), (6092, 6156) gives -0.15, 10.3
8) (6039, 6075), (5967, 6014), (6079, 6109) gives 0.69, 10.4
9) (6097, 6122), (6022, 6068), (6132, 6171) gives 0.48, 10.4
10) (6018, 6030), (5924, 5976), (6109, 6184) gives 0.31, 10.4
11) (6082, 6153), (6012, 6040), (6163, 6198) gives -1.27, 10.3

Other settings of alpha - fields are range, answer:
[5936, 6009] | 10.8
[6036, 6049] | 10.6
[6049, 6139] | 11.3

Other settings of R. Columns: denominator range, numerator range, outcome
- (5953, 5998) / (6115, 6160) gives 1.05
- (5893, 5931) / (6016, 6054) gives 1.02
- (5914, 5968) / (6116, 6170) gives 1.04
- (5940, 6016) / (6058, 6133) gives 1.02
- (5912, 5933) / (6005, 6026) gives 1.01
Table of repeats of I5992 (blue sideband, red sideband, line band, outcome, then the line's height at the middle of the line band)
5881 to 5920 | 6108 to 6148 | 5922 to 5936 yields -0.3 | 10.1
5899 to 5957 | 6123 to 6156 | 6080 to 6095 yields 0.1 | 10.6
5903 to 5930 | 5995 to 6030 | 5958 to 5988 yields 0.1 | 10.2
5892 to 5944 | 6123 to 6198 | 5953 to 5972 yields 0.0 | 10.2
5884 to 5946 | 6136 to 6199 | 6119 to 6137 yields -0.5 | 10.5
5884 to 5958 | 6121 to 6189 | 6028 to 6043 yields 0.2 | 10.4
